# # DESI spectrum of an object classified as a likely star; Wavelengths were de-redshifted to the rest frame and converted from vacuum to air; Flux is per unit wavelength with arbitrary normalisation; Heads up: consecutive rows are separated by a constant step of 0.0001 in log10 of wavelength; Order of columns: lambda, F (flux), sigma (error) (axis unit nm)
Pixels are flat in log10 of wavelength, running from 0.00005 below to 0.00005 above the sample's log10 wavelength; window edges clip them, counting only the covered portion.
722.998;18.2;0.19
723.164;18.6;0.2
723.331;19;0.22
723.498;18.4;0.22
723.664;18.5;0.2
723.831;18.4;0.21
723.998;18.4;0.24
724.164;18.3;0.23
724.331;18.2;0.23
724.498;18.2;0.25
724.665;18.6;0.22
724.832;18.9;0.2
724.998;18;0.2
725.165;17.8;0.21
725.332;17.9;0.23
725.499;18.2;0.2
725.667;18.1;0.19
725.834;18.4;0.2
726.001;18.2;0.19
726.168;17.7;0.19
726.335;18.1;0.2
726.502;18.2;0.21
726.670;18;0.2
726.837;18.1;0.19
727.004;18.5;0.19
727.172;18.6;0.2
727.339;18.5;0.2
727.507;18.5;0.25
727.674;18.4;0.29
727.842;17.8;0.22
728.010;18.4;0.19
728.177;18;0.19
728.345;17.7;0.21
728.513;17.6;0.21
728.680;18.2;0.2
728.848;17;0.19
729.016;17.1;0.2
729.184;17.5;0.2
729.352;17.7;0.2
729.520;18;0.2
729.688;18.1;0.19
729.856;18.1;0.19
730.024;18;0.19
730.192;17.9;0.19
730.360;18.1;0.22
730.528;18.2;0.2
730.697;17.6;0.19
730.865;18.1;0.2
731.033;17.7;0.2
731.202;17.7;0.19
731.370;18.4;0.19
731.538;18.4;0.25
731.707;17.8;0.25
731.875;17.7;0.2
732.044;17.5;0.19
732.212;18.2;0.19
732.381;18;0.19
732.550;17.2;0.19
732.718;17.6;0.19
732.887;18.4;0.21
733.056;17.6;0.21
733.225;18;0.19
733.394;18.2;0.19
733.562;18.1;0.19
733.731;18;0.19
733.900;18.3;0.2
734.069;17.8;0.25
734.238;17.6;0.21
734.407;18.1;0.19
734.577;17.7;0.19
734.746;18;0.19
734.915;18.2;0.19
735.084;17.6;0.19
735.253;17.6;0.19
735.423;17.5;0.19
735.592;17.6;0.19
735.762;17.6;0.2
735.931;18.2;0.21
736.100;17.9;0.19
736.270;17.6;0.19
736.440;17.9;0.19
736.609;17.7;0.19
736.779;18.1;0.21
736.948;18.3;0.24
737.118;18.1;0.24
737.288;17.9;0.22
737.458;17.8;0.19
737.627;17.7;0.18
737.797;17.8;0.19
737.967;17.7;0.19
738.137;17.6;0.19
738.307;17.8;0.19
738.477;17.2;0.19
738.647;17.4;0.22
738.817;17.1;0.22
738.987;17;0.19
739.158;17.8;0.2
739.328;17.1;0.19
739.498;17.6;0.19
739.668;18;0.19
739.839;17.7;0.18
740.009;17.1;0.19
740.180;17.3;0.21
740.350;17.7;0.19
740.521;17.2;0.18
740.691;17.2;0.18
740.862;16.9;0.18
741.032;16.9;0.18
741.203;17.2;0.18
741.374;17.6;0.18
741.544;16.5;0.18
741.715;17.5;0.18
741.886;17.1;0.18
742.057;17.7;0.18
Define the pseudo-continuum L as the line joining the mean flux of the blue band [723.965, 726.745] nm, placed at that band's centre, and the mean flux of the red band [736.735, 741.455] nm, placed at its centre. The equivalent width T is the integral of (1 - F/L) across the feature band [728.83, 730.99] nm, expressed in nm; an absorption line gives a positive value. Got 0.017 nm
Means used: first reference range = 18.2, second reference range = 17.5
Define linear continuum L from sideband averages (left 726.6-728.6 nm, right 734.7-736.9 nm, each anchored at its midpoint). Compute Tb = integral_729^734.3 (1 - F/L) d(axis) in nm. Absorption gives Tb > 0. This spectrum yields 0.028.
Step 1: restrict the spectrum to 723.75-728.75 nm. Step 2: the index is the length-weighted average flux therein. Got 18.2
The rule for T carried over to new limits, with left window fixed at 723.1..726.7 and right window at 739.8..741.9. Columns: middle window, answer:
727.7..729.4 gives 0.03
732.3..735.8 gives -0.04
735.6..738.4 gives -0.06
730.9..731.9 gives -0.01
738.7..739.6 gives 0.00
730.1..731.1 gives 0.00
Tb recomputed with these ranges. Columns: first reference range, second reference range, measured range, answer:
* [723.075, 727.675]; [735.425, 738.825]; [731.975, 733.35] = 0.01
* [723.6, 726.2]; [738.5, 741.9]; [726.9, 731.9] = 0.00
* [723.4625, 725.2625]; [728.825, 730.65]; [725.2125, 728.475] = -0.01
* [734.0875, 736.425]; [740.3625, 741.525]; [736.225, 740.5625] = -0.05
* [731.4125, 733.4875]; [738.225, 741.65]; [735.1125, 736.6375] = -0.01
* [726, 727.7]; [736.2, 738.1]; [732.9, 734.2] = 0.00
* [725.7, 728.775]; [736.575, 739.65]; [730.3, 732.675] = 0.01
